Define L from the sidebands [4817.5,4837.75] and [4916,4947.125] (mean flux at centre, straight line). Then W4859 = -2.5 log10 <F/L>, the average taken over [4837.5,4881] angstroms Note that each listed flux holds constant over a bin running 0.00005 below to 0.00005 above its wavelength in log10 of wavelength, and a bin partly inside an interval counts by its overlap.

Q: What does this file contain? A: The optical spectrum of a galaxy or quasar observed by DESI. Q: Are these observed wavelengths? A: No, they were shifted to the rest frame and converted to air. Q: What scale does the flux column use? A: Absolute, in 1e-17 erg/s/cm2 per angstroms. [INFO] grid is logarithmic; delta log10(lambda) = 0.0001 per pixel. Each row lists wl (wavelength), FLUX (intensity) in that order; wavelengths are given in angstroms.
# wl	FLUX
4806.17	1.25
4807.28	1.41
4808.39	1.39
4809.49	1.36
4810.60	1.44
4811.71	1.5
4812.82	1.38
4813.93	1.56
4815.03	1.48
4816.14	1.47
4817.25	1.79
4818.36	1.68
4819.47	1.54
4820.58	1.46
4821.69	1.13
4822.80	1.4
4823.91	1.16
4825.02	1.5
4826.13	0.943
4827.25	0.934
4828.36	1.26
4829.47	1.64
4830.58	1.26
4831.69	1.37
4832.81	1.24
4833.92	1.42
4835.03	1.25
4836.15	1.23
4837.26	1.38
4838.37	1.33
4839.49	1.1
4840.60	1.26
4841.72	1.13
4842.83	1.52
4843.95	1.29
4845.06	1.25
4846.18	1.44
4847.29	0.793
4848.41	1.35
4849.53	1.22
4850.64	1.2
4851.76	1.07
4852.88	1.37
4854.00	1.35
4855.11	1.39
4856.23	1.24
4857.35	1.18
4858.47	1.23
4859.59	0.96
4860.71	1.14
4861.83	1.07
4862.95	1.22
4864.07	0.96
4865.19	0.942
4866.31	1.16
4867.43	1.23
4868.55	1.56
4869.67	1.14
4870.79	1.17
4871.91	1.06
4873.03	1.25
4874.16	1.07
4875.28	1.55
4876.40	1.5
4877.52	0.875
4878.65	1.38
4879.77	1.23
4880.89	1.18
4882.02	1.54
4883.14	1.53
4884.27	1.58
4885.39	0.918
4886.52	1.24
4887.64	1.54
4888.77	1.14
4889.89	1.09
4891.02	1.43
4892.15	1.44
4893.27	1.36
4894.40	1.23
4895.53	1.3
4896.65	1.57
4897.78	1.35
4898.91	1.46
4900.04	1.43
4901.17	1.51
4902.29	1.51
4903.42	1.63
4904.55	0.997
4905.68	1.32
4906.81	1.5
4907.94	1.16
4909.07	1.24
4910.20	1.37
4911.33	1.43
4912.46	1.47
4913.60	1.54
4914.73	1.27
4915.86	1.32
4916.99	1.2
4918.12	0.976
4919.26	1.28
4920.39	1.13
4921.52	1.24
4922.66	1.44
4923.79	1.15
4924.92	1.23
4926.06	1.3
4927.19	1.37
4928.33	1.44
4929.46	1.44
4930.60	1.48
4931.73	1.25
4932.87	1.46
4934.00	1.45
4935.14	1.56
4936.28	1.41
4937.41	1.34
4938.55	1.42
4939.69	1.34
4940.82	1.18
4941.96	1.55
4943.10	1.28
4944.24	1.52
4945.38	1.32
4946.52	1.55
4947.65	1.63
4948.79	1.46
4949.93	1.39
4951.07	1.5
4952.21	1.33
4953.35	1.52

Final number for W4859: 0.10 mag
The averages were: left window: 1.33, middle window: 1.22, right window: 1.35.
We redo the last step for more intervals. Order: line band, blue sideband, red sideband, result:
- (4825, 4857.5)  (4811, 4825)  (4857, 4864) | 0.01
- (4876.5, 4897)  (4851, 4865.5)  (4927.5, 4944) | -0.05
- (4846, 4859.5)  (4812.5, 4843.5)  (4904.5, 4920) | 0.10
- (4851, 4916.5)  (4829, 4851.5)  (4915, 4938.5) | 0.01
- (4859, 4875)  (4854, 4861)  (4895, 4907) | 0.10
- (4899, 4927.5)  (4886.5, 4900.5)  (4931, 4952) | 0.05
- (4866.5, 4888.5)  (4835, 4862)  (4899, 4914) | 0.02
